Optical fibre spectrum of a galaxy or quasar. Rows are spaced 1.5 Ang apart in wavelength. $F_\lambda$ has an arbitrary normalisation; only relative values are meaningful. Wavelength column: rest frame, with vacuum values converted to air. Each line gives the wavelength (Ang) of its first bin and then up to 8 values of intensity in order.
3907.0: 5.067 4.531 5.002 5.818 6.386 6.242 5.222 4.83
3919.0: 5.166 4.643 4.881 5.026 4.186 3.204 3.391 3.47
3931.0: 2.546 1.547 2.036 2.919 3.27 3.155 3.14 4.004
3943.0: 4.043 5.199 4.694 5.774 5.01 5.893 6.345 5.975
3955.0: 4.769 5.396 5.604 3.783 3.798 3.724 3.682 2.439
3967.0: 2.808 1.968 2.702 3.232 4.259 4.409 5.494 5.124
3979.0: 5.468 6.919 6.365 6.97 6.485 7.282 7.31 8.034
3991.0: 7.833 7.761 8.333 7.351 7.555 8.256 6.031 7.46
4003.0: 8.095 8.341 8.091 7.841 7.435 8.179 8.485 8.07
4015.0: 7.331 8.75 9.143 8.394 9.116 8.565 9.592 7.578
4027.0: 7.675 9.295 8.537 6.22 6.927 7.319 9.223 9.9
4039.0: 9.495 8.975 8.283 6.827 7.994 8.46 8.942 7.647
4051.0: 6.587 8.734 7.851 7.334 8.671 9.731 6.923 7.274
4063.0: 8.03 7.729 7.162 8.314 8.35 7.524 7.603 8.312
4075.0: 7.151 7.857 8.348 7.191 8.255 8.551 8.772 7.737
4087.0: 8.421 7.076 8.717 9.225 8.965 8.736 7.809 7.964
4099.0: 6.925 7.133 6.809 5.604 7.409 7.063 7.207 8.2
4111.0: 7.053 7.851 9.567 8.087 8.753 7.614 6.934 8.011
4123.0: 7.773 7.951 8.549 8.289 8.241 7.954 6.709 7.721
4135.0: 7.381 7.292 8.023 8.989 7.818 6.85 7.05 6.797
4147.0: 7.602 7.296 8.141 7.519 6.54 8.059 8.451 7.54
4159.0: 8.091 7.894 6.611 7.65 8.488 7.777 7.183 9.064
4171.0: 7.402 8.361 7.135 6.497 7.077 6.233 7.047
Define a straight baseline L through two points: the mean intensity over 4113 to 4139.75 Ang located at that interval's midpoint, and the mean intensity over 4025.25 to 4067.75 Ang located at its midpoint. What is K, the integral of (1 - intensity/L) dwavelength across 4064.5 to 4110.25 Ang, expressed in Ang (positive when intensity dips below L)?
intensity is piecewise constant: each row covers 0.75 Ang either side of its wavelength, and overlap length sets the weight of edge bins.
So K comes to 1.2 Ang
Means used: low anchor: 8.06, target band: 7.81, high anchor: 7.97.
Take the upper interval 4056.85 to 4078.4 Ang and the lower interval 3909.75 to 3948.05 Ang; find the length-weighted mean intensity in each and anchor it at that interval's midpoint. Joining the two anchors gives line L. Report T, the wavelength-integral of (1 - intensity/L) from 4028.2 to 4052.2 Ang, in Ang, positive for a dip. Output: -3.3 Ang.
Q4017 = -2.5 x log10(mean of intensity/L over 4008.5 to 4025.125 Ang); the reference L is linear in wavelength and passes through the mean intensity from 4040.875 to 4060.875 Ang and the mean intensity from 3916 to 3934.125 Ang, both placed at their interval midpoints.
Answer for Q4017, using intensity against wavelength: -0.22 mag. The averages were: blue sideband 3.86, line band 8.46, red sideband 8.01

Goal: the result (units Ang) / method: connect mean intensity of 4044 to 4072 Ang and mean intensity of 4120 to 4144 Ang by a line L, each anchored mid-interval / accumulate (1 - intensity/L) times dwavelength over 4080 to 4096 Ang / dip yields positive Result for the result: -1.1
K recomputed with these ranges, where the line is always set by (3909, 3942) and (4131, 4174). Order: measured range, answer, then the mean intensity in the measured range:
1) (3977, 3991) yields -4.8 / 6.75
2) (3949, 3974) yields 2.4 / 4.18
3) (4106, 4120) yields -1.7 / 7.89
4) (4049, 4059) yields -3.2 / 8.05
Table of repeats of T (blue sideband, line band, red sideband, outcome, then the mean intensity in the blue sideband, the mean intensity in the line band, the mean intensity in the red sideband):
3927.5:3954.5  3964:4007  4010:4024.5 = 4.4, 4.04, 6.12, 8.55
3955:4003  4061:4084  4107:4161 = -3.2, 5.63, 7.88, 7.77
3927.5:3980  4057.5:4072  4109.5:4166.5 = -3.7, 4.05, 7.89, 7.77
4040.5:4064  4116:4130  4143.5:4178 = -0.5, 7.98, 8.01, 7.57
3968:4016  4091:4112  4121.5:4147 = -0.2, 6.74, 7.56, 7.72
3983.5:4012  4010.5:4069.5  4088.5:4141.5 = -3.6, 7.65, 8.19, 7.83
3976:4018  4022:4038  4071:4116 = -1.4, 7.45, 8.23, 7.85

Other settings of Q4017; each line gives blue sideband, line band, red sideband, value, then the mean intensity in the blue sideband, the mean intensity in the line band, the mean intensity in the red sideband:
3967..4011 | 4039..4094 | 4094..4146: -0.126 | 6.5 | 8.07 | 7.66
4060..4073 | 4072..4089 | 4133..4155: -0.040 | 7.71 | 7.97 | 7.53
